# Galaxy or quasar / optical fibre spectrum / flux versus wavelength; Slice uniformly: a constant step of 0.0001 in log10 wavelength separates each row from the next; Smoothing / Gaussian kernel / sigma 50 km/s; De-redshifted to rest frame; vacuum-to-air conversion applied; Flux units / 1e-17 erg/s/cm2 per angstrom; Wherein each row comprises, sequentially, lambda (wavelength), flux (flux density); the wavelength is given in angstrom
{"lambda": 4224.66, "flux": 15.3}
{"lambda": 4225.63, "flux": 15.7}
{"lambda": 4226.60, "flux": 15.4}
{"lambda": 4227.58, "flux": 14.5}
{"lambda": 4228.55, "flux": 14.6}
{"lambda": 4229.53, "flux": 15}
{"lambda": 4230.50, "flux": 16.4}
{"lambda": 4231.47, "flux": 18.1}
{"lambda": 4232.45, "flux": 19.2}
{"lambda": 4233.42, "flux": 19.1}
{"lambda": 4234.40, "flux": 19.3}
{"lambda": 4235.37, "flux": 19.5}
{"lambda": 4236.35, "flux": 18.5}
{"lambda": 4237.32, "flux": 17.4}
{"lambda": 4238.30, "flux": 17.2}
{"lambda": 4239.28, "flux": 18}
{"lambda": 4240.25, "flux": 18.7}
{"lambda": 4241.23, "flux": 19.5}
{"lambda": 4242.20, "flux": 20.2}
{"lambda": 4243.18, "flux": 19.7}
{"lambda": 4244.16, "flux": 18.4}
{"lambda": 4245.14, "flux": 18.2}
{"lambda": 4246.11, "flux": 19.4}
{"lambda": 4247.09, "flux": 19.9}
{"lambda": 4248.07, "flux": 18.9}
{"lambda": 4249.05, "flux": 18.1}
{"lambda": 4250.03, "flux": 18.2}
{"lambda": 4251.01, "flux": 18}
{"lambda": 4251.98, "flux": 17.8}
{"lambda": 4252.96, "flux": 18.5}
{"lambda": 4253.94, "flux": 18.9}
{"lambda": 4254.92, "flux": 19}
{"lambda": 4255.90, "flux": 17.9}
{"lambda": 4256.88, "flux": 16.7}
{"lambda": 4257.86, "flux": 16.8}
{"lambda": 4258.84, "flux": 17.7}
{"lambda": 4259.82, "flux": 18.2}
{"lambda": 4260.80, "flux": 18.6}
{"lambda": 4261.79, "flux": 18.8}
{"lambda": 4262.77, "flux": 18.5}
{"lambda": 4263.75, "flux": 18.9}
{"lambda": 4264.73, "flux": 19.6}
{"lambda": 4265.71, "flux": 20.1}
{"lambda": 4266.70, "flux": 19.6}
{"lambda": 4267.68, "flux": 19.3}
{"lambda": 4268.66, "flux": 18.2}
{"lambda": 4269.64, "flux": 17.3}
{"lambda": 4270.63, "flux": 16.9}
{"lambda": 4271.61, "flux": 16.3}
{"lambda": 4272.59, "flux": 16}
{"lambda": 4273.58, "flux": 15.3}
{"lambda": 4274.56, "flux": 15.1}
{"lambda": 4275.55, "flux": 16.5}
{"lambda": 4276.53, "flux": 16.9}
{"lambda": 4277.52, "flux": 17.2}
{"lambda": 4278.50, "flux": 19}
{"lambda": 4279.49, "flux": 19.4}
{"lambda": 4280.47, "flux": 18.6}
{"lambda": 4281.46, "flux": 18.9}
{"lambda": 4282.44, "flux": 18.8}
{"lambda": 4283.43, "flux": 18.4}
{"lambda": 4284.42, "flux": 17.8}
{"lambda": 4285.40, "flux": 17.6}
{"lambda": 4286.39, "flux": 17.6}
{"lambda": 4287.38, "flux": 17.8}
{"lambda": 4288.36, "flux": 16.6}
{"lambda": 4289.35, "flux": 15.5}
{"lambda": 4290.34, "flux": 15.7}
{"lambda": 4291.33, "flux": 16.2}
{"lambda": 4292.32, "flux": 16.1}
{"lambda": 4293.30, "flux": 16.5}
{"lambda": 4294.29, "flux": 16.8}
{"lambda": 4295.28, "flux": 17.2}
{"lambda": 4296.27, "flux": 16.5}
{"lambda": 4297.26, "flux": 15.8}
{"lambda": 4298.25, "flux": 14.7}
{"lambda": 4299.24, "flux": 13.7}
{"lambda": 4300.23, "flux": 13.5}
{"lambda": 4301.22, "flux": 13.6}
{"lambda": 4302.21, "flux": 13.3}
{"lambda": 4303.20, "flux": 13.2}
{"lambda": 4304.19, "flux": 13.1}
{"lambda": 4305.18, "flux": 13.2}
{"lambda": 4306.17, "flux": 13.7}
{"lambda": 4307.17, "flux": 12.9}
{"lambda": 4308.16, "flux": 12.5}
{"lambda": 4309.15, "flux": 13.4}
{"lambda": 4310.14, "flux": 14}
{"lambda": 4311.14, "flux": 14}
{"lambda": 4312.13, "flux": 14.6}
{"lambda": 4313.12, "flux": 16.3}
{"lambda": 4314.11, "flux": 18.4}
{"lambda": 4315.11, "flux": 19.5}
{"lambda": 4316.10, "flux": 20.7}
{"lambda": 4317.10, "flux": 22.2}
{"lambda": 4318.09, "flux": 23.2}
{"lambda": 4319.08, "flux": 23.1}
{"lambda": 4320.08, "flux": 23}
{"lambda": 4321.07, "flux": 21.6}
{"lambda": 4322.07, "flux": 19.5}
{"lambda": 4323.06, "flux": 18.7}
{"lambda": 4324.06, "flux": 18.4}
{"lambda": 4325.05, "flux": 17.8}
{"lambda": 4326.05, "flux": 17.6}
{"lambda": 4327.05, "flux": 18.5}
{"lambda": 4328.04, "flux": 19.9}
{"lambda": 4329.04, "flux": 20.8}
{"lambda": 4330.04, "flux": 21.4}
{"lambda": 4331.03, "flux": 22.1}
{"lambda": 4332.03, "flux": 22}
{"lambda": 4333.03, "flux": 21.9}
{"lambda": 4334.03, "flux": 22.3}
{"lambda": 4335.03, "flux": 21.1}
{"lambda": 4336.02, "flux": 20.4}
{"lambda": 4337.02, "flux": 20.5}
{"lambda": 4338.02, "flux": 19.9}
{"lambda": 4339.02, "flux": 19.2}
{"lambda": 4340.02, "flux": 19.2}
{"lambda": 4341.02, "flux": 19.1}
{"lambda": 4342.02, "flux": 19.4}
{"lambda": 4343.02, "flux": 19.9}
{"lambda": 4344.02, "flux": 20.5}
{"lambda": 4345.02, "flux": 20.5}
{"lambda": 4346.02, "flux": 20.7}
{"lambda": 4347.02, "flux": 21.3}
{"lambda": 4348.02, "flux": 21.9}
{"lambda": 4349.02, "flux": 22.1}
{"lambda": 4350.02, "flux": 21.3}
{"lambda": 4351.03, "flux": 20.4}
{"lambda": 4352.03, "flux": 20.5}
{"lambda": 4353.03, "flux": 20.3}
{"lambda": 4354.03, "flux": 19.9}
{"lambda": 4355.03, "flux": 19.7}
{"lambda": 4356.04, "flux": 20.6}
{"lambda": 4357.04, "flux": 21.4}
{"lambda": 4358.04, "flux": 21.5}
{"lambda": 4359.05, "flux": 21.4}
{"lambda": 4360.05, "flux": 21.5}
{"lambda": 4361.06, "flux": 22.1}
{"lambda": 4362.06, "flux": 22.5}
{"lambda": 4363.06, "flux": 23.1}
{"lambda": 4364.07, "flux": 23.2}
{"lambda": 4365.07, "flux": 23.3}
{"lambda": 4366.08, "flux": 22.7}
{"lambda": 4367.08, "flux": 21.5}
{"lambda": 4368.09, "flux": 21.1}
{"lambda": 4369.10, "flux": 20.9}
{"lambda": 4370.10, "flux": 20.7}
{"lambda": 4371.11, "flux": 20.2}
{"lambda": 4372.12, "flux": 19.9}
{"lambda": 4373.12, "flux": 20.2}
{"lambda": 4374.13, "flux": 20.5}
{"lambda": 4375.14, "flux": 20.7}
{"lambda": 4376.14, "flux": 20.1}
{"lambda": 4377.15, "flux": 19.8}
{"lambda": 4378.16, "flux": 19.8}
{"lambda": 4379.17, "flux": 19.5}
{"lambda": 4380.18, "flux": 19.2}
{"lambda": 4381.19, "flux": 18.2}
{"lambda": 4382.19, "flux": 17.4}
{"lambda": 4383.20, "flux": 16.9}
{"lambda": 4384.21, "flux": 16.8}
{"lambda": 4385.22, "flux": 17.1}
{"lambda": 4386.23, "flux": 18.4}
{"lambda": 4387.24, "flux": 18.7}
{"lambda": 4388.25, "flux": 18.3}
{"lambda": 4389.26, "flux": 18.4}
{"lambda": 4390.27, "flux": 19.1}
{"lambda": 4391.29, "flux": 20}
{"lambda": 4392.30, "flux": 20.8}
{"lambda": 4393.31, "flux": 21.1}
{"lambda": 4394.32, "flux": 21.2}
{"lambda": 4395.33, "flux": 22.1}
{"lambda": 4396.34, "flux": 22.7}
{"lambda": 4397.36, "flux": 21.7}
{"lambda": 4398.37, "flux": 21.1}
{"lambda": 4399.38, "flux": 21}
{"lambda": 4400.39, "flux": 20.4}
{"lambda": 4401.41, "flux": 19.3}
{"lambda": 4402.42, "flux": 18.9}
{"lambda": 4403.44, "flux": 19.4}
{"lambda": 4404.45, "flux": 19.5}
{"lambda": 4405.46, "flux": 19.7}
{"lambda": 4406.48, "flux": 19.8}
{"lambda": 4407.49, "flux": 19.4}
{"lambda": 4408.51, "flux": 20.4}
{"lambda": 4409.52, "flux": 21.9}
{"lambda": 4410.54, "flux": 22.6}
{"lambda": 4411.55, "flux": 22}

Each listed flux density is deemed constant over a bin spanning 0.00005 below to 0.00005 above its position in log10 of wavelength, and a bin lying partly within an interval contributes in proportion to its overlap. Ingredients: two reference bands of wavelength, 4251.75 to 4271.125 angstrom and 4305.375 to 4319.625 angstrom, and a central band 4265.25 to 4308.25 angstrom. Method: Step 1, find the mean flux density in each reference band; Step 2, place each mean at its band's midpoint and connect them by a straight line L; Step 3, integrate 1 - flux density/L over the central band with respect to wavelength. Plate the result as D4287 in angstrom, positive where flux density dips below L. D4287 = 3.2 angstrom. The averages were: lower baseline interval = 18.4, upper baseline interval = 17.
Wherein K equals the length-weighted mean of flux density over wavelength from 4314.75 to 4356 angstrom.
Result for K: 20.5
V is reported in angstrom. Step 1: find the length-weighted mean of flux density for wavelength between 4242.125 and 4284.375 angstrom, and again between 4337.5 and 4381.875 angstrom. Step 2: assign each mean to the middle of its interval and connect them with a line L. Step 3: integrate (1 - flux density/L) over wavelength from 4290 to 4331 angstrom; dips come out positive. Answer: 5.1 angstrom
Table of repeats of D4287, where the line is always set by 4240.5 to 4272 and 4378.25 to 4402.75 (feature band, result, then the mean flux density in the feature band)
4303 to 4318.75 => 2.4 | 16.1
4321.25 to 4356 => -2.1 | 20.3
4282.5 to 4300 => 2.1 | 16.5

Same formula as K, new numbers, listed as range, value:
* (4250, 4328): 17.3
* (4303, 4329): 17.5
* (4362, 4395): 20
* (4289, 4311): 14.6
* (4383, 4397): 19.5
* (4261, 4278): 17.7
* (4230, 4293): 18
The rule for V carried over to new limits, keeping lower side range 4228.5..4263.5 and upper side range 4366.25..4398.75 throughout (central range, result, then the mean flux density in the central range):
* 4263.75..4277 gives 0.7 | 17.5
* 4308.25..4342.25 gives -0.4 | 19.4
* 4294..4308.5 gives 3.6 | 14.2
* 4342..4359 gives -1.1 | 20.8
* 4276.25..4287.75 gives 0.3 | 18.2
